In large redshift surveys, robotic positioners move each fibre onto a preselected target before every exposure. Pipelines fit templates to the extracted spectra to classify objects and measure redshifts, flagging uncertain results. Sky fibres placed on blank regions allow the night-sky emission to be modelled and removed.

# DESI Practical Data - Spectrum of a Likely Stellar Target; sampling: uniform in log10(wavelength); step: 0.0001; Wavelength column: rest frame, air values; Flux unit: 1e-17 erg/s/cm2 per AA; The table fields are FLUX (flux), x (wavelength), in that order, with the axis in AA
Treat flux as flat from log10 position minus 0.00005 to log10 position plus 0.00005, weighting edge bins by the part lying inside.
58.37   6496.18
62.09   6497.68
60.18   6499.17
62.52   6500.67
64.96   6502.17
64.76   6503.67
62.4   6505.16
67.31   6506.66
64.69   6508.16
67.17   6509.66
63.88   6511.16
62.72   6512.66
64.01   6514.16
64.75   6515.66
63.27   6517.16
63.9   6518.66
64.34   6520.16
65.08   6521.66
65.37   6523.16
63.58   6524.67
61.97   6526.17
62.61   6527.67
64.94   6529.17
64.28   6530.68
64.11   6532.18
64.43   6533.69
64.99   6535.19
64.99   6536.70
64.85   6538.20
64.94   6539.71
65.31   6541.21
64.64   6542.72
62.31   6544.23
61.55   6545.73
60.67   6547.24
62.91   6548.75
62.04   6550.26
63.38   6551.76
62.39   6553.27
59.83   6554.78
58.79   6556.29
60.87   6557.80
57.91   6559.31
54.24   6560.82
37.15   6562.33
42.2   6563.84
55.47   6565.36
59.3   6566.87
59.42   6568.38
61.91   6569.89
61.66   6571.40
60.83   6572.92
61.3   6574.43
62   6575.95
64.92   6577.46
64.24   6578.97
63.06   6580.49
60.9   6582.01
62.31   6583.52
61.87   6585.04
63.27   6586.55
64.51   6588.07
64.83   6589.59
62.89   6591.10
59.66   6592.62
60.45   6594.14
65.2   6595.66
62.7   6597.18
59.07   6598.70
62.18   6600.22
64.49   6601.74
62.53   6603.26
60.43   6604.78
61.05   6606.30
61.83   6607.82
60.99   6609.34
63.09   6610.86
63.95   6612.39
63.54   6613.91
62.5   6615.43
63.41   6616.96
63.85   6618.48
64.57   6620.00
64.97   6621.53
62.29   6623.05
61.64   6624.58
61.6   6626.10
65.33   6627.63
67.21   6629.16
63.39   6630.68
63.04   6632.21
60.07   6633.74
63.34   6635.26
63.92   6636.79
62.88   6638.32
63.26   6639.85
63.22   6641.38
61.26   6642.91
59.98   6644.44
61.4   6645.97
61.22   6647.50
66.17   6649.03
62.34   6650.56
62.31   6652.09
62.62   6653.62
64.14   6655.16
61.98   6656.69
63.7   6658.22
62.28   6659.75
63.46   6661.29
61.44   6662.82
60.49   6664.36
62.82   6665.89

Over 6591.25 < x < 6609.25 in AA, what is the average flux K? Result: 61.8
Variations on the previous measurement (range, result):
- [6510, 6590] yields 61.7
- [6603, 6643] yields 63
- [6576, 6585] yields 62.9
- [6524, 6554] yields 63.6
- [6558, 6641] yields 61.4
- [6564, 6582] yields 60.6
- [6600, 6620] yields 62.7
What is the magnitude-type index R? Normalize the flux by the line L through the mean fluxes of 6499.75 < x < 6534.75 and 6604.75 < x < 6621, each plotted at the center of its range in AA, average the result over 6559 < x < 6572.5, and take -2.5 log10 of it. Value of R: 0.17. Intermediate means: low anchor 64.2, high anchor 62.8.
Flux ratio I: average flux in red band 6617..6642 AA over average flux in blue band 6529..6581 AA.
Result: 1.0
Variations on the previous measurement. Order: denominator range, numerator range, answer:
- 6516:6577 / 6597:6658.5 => 1.03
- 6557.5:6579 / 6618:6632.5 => 1.11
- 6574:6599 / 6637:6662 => 1.00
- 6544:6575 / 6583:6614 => 1.07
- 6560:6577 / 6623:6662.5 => 1.12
